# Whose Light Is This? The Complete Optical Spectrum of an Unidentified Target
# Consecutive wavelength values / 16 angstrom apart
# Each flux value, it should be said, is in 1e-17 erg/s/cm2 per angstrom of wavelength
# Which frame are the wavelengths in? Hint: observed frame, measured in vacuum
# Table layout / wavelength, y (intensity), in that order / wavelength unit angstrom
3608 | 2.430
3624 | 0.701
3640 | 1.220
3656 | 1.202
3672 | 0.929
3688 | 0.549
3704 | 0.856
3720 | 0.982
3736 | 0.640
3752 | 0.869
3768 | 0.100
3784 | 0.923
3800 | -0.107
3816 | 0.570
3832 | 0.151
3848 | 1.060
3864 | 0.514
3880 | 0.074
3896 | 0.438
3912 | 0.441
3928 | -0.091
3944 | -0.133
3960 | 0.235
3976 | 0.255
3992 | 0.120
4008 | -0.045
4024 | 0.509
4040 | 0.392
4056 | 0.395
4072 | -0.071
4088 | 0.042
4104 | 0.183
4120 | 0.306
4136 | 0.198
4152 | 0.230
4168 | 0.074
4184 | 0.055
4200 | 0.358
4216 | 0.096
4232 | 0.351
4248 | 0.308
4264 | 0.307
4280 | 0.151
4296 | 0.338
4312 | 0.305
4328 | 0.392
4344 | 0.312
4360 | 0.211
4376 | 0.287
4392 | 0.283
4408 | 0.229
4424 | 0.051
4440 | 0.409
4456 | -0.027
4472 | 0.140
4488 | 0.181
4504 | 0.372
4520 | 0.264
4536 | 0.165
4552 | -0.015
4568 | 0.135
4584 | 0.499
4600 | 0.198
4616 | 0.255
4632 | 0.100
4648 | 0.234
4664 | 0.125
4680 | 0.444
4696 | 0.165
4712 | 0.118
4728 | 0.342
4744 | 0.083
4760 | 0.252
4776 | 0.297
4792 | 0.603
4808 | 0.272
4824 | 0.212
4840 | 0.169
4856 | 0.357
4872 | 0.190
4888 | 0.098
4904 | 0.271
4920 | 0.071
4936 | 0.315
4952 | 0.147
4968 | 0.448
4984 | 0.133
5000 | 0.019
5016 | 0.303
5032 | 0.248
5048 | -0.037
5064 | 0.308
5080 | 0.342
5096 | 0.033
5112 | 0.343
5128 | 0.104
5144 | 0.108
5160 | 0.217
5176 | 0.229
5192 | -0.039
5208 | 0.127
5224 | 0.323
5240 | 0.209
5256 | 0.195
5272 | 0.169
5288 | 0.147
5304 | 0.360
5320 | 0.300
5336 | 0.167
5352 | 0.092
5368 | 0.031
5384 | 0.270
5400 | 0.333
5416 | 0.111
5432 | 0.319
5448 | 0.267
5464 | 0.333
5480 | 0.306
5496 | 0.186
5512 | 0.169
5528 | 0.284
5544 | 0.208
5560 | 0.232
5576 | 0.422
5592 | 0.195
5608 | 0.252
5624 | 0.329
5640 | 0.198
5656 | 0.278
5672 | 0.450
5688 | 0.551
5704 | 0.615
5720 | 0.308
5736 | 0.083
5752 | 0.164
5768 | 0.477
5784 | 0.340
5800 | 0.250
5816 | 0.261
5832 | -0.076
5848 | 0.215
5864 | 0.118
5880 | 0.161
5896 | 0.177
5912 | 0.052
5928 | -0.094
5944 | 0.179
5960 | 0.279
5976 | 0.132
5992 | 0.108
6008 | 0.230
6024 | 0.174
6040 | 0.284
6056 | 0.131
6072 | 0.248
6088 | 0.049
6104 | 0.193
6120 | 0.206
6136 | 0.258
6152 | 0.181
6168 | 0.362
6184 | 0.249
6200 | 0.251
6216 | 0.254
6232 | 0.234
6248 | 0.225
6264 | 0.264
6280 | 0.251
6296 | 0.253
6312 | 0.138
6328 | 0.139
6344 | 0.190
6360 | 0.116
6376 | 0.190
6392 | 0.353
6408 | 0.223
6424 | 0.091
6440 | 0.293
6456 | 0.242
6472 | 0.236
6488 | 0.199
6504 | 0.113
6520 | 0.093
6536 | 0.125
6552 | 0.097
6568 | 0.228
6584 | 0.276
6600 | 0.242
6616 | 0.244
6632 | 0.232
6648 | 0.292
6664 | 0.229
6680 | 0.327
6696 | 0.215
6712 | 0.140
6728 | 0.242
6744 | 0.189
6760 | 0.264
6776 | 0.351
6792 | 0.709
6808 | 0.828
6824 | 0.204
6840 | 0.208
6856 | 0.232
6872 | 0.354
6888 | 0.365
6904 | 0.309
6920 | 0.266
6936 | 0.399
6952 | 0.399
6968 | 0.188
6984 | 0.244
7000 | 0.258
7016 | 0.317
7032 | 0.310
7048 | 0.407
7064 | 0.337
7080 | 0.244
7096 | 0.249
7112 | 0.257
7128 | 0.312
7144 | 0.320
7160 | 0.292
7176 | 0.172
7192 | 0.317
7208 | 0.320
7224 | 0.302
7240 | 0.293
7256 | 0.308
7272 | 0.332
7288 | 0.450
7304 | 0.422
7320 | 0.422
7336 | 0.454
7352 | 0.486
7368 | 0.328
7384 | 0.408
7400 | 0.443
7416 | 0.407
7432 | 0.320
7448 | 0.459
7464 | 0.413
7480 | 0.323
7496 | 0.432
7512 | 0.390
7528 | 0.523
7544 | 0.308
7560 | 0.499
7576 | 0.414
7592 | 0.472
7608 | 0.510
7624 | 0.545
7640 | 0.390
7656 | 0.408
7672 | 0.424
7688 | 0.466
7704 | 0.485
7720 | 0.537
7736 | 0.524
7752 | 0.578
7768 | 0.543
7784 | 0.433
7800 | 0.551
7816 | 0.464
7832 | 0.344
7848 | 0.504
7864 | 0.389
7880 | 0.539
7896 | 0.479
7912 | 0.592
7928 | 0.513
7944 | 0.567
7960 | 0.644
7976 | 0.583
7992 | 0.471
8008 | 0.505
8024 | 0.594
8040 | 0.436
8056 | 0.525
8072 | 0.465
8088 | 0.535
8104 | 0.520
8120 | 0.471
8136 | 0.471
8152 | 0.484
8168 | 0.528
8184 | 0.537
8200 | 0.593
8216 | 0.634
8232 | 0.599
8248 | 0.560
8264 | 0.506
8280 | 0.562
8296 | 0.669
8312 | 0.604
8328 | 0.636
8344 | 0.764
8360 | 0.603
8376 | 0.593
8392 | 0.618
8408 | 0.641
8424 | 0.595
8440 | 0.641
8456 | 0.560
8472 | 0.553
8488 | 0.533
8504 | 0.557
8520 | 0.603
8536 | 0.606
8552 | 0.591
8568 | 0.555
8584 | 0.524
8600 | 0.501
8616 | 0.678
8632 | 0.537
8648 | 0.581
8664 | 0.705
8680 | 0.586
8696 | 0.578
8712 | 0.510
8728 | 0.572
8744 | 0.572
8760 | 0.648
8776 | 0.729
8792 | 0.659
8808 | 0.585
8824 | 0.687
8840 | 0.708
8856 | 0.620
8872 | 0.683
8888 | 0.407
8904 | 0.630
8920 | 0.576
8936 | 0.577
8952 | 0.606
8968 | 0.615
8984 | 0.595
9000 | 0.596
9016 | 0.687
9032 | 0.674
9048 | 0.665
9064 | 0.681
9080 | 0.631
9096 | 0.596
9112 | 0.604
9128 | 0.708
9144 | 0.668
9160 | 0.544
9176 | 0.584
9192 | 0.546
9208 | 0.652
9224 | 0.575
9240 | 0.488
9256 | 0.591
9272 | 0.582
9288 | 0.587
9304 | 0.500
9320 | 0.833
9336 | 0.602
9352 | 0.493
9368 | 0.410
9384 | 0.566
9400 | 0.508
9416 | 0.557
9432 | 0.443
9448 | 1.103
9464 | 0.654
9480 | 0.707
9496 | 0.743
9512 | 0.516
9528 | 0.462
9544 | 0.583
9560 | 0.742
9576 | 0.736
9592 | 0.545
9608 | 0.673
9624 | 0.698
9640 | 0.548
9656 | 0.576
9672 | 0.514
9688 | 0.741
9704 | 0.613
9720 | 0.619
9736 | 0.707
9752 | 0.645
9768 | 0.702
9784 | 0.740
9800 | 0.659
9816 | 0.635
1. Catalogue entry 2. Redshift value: 0.824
